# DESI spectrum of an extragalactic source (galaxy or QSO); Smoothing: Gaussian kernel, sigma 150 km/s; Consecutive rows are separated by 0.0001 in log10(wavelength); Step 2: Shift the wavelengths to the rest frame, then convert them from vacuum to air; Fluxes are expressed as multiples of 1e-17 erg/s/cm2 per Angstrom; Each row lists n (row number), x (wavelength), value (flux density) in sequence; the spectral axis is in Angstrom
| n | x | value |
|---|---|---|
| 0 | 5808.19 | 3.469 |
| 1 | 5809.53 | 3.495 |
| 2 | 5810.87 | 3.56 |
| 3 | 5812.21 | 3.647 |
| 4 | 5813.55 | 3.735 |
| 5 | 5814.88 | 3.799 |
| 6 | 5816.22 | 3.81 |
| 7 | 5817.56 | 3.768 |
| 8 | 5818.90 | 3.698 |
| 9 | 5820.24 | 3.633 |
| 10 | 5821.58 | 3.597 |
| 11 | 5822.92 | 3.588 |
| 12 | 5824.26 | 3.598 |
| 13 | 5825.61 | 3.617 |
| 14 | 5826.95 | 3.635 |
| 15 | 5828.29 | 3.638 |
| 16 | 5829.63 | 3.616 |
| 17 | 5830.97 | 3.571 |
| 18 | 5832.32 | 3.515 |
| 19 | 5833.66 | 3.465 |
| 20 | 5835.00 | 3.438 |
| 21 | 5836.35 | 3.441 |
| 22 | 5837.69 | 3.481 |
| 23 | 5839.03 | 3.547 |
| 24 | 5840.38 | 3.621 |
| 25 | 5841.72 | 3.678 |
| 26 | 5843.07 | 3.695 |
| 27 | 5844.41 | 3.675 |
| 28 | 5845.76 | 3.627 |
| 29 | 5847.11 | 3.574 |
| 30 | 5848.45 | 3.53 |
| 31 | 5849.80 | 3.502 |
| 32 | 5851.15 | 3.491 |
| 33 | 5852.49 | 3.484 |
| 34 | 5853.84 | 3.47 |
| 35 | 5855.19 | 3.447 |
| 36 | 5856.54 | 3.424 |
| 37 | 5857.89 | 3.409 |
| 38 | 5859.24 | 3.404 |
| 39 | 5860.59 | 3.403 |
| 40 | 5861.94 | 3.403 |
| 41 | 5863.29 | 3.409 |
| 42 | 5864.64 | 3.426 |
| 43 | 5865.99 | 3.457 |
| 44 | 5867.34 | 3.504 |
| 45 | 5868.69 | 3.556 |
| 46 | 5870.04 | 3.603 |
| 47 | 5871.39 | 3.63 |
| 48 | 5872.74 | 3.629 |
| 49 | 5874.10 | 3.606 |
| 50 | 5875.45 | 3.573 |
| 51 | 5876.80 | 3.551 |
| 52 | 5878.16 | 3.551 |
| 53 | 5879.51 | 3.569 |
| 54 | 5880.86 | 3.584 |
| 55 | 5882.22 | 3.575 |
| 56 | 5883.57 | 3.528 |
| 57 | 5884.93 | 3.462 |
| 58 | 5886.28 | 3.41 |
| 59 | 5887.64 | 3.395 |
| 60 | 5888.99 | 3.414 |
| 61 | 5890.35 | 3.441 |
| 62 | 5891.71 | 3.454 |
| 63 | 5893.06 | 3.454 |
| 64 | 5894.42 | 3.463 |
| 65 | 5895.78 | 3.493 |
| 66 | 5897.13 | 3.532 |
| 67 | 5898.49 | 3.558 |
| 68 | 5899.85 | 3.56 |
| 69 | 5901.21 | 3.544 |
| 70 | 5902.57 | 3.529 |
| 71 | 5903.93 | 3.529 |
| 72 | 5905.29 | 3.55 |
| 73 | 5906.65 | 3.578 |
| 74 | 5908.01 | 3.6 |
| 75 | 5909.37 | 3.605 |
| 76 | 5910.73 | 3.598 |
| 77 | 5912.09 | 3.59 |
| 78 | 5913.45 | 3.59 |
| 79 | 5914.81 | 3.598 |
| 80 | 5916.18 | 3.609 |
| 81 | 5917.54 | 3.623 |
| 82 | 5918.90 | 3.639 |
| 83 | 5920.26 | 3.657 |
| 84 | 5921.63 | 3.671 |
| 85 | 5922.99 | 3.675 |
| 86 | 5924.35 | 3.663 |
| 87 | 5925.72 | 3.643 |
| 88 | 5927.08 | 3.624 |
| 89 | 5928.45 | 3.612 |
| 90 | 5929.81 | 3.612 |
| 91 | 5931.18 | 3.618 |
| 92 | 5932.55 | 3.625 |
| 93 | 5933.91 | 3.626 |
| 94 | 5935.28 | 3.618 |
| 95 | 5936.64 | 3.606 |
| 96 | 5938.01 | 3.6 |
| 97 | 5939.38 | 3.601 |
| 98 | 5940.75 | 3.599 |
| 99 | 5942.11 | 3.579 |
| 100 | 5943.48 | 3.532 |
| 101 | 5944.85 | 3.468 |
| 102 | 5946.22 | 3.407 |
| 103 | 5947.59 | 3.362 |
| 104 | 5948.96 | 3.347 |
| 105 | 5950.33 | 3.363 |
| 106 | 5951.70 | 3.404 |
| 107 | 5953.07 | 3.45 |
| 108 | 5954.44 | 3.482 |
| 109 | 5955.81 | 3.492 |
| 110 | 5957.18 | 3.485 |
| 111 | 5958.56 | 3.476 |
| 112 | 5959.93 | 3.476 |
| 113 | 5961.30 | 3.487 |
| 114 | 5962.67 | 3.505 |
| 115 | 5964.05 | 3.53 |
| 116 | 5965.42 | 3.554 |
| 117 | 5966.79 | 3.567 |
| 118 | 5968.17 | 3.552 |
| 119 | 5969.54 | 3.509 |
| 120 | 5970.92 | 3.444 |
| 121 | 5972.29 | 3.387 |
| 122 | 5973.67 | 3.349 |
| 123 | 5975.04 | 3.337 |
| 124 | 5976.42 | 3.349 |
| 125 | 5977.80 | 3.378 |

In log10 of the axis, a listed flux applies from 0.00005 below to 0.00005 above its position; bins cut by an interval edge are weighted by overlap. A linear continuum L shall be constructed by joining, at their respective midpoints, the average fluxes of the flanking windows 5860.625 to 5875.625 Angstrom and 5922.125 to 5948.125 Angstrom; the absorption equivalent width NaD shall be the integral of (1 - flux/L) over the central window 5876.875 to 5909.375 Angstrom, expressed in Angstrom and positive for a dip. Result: 0.28 Angstrom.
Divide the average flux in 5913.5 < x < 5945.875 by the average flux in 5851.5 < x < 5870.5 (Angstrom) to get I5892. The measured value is 1.04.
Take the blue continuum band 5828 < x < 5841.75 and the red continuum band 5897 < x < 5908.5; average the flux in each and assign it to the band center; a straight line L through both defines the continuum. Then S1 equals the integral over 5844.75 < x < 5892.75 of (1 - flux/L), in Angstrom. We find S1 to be 0.6 Angstrom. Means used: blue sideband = 3.54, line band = 3.5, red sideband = 3.55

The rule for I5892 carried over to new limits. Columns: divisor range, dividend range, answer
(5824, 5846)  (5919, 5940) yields 1.01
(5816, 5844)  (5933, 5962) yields 0.97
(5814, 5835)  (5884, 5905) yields 0.96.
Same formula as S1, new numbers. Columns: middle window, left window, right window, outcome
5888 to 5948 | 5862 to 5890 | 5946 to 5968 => -1.3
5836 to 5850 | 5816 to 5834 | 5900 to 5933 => 0.1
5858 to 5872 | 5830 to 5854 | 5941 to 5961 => 0.2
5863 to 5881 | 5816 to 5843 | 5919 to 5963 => 0.1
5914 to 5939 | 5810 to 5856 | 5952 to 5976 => -0.9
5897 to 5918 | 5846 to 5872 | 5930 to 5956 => -0.4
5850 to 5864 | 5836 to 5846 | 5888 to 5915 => 0.6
